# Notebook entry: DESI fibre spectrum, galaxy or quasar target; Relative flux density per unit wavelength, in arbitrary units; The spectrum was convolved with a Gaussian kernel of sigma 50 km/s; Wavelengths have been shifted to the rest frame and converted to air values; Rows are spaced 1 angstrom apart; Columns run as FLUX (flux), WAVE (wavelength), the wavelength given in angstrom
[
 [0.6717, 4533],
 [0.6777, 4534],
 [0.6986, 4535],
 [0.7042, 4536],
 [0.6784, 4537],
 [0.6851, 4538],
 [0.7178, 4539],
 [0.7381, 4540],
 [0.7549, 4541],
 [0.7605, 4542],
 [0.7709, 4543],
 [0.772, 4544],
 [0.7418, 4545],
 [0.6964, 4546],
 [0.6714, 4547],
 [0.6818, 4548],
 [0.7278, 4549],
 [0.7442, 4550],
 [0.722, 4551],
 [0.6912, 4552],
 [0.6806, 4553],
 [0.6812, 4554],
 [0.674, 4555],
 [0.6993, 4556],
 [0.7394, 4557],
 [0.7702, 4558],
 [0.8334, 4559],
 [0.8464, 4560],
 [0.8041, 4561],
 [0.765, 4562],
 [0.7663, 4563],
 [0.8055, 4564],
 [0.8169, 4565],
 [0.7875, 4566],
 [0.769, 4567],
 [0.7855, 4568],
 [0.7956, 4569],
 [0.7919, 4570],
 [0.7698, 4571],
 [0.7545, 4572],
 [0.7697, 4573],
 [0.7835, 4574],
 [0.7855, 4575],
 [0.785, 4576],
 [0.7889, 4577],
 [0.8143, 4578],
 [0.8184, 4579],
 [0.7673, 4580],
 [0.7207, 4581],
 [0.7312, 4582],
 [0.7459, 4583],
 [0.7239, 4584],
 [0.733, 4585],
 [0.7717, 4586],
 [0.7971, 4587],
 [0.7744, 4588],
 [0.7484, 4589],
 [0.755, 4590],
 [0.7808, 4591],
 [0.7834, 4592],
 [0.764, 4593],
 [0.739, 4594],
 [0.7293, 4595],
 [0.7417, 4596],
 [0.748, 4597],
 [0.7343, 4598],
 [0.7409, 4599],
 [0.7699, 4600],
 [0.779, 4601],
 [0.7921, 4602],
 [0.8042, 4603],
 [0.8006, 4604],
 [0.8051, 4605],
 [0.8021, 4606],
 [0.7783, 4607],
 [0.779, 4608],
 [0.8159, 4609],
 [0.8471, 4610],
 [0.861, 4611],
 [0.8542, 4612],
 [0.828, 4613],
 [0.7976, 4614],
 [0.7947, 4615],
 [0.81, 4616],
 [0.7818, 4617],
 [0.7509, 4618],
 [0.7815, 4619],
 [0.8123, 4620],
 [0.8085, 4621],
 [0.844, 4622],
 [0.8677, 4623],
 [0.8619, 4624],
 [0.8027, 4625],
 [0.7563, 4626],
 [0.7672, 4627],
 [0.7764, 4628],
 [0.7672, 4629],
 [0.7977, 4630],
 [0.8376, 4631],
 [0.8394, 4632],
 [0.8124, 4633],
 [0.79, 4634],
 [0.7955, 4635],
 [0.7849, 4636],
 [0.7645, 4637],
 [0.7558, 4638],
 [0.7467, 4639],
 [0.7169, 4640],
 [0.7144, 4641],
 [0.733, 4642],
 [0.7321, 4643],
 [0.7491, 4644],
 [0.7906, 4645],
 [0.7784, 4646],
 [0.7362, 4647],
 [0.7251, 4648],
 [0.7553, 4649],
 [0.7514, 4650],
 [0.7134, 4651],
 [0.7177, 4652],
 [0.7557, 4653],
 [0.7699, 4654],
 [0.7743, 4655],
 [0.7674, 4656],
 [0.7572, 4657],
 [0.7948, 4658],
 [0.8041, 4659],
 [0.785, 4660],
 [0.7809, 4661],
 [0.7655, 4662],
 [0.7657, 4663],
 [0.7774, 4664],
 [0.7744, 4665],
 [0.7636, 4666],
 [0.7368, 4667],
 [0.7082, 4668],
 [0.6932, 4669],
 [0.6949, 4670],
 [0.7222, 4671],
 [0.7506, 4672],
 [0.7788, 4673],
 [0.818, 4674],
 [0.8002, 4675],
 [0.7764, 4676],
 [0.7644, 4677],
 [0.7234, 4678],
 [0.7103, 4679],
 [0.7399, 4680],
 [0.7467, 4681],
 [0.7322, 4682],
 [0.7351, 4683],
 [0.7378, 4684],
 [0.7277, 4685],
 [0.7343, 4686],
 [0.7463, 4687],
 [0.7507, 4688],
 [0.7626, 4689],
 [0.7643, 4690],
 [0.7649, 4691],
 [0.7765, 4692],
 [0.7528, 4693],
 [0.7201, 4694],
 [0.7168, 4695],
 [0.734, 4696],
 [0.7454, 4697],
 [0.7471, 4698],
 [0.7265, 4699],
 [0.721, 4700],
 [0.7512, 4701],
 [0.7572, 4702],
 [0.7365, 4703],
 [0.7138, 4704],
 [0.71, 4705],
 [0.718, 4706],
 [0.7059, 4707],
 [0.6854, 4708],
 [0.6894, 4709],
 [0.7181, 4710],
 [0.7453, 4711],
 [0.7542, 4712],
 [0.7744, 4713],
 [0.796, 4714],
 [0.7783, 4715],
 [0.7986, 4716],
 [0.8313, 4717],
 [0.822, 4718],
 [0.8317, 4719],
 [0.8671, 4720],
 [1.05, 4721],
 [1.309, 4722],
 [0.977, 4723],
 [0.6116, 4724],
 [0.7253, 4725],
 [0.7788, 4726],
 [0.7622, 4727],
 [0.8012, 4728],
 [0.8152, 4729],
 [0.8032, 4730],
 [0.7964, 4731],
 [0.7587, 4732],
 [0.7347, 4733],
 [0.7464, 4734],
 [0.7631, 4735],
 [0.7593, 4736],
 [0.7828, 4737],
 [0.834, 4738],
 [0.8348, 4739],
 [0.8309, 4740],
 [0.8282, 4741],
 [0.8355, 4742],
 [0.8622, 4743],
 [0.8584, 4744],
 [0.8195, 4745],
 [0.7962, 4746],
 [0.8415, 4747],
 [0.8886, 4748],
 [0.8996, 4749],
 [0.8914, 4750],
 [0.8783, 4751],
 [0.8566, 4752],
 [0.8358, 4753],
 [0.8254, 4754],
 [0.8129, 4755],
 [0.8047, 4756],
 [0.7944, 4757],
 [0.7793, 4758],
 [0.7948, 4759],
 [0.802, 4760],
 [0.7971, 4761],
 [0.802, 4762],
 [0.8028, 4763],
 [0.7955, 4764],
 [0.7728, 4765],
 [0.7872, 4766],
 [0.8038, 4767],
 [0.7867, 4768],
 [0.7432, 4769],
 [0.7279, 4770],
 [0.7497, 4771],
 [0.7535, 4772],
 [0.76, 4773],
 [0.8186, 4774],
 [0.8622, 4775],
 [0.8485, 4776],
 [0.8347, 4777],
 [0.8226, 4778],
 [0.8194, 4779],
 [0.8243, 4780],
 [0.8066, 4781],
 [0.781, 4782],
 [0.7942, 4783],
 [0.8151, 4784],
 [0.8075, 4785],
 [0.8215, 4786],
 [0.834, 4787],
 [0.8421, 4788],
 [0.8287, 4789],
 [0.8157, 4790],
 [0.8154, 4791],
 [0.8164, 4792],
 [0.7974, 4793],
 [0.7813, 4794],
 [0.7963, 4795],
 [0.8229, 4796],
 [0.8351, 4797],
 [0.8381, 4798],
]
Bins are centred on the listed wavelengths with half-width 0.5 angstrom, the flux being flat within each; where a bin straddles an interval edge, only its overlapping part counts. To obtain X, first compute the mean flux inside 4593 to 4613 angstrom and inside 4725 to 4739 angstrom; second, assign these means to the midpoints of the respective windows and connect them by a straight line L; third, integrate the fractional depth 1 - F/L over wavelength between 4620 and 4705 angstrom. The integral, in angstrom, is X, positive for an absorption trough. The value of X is 2.5 angstrom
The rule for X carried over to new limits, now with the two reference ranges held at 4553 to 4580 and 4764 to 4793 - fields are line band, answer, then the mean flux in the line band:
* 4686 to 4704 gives 1.1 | 0.744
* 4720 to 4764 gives -1.6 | 0.828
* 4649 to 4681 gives 1.3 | 0.756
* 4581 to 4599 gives 0.6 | 0.752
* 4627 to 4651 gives 0.6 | 0.766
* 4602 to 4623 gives -0.7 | 0.809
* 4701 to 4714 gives 1.1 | 0.729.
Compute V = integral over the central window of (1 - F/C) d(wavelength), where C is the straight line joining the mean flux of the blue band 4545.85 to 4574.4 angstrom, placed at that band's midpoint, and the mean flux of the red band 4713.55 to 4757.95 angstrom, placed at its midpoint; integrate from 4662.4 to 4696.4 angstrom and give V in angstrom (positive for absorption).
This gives 2.45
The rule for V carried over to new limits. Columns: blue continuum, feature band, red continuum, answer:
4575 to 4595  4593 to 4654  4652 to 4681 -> -1.5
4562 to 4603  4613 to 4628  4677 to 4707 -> -0.9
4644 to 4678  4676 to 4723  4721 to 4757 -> 1.4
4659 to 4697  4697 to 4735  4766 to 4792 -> -0.7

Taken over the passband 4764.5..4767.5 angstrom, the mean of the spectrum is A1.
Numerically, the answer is 0.788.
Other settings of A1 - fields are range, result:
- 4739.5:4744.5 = 0.843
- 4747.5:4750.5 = 0.893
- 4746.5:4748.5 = 0.865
